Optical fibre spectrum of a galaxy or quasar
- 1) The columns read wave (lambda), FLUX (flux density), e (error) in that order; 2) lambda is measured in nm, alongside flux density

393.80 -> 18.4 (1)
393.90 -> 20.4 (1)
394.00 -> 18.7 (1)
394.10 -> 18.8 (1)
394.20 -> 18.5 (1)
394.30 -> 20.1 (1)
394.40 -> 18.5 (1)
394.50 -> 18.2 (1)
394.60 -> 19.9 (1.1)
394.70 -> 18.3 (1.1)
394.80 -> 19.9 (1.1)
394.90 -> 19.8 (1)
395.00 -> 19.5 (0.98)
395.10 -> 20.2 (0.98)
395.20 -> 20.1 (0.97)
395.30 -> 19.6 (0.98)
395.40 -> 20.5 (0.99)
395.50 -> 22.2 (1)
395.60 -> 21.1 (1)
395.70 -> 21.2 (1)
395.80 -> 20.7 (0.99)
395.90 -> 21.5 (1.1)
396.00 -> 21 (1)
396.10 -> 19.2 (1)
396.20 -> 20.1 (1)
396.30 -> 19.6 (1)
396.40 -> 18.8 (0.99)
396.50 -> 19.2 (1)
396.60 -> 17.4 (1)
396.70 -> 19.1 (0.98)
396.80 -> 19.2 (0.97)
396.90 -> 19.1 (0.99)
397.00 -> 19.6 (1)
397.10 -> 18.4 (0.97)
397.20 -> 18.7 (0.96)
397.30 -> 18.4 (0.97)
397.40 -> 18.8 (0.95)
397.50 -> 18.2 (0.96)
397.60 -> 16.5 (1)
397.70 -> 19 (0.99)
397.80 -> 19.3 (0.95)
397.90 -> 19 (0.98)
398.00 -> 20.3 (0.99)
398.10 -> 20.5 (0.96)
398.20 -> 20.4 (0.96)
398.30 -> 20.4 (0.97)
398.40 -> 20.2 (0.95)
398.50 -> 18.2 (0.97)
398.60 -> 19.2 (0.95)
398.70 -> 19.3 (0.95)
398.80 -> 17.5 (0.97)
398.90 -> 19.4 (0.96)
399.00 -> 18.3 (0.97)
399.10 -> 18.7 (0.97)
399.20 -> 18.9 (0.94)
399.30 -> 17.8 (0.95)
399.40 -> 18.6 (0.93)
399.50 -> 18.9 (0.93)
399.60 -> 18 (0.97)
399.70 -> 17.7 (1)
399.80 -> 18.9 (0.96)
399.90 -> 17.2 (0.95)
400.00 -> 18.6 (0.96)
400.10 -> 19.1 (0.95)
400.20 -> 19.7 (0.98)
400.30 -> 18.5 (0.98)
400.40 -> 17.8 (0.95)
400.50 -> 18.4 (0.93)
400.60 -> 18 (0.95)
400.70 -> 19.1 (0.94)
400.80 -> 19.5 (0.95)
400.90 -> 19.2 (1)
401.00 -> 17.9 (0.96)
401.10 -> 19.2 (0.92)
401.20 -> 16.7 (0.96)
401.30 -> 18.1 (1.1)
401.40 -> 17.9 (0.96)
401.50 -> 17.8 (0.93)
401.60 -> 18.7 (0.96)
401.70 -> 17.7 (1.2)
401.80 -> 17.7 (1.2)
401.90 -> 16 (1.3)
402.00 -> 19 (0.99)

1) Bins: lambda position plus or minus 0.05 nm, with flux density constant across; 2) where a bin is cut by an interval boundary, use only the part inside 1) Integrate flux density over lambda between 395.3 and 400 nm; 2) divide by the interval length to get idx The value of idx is 19.2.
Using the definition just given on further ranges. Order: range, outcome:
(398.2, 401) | 18.7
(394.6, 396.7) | 20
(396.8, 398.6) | 19.1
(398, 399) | 19.4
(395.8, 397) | 19.5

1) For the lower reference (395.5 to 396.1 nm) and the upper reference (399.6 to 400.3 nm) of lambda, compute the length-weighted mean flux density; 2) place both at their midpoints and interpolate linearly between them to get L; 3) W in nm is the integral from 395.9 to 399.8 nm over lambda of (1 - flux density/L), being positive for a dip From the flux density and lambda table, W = 0.15 nm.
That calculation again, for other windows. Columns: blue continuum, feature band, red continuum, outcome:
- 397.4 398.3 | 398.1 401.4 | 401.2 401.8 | -0.03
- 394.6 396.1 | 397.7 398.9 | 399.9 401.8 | -0.01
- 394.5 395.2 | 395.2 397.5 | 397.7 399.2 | -0.03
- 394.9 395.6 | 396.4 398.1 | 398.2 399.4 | 0.07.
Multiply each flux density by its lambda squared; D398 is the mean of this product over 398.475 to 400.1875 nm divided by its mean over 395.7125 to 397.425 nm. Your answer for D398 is 1.0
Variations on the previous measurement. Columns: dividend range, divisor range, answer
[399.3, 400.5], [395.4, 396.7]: 0.93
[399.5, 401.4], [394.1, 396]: 0.95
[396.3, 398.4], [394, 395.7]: 0.98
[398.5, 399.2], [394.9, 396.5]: 0.94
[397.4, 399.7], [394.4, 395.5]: 0.98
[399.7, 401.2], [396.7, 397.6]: 1.01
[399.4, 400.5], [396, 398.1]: 0.99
